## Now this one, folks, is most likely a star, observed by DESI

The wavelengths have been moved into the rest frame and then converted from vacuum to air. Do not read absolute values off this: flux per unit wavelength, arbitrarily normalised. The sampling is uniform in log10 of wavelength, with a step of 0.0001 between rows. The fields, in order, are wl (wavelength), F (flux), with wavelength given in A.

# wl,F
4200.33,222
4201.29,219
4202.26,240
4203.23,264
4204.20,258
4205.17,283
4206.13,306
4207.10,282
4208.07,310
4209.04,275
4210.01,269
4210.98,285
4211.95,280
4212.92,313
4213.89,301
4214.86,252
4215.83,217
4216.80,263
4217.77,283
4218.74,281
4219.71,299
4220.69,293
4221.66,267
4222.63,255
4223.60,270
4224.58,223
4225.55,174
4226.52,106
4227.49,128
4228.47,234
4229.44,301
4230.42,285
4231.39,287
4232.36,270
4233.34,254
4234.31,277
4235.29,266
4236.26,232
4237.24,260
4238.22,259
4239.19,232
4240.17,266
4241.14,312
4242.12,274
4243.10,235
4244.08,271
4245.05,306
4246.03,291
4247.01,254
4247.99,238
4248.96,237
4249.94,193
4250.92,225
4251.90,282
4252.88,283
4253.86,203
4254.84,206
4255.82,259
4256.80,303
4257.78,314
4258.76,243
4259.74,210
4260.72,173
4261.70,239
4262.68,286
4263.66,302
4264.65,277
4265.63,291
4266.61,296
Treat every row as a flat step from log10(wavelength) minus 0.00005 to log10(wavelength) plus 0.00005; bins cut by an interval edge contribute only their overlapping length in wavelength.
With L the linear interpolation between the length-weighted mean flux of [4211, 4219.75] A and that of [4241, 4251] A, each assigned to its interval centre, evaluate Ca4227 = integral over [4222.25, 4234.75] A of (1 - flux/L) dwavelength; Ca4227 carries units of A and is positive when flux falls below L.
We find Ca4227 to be 1.5 A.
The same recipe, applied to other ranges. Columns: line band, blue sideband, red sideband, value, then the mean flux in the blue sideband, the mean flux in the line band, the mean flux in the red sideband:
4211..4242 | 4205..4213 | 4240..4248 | 2.70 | 288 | 257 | 274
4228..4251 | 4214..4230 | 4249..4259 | -1.39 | 242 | 261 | 251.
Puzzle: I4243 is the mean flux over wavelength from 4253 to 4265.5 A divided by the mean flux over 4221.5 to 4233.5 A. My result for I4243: 1.08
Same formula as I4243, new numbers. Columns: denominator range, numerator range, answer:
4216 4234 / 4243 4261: 1.01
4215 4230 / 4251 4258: 1.08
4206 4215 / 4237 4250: 0.91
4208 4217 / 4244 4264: 0.92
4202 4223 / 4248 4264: 0.89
